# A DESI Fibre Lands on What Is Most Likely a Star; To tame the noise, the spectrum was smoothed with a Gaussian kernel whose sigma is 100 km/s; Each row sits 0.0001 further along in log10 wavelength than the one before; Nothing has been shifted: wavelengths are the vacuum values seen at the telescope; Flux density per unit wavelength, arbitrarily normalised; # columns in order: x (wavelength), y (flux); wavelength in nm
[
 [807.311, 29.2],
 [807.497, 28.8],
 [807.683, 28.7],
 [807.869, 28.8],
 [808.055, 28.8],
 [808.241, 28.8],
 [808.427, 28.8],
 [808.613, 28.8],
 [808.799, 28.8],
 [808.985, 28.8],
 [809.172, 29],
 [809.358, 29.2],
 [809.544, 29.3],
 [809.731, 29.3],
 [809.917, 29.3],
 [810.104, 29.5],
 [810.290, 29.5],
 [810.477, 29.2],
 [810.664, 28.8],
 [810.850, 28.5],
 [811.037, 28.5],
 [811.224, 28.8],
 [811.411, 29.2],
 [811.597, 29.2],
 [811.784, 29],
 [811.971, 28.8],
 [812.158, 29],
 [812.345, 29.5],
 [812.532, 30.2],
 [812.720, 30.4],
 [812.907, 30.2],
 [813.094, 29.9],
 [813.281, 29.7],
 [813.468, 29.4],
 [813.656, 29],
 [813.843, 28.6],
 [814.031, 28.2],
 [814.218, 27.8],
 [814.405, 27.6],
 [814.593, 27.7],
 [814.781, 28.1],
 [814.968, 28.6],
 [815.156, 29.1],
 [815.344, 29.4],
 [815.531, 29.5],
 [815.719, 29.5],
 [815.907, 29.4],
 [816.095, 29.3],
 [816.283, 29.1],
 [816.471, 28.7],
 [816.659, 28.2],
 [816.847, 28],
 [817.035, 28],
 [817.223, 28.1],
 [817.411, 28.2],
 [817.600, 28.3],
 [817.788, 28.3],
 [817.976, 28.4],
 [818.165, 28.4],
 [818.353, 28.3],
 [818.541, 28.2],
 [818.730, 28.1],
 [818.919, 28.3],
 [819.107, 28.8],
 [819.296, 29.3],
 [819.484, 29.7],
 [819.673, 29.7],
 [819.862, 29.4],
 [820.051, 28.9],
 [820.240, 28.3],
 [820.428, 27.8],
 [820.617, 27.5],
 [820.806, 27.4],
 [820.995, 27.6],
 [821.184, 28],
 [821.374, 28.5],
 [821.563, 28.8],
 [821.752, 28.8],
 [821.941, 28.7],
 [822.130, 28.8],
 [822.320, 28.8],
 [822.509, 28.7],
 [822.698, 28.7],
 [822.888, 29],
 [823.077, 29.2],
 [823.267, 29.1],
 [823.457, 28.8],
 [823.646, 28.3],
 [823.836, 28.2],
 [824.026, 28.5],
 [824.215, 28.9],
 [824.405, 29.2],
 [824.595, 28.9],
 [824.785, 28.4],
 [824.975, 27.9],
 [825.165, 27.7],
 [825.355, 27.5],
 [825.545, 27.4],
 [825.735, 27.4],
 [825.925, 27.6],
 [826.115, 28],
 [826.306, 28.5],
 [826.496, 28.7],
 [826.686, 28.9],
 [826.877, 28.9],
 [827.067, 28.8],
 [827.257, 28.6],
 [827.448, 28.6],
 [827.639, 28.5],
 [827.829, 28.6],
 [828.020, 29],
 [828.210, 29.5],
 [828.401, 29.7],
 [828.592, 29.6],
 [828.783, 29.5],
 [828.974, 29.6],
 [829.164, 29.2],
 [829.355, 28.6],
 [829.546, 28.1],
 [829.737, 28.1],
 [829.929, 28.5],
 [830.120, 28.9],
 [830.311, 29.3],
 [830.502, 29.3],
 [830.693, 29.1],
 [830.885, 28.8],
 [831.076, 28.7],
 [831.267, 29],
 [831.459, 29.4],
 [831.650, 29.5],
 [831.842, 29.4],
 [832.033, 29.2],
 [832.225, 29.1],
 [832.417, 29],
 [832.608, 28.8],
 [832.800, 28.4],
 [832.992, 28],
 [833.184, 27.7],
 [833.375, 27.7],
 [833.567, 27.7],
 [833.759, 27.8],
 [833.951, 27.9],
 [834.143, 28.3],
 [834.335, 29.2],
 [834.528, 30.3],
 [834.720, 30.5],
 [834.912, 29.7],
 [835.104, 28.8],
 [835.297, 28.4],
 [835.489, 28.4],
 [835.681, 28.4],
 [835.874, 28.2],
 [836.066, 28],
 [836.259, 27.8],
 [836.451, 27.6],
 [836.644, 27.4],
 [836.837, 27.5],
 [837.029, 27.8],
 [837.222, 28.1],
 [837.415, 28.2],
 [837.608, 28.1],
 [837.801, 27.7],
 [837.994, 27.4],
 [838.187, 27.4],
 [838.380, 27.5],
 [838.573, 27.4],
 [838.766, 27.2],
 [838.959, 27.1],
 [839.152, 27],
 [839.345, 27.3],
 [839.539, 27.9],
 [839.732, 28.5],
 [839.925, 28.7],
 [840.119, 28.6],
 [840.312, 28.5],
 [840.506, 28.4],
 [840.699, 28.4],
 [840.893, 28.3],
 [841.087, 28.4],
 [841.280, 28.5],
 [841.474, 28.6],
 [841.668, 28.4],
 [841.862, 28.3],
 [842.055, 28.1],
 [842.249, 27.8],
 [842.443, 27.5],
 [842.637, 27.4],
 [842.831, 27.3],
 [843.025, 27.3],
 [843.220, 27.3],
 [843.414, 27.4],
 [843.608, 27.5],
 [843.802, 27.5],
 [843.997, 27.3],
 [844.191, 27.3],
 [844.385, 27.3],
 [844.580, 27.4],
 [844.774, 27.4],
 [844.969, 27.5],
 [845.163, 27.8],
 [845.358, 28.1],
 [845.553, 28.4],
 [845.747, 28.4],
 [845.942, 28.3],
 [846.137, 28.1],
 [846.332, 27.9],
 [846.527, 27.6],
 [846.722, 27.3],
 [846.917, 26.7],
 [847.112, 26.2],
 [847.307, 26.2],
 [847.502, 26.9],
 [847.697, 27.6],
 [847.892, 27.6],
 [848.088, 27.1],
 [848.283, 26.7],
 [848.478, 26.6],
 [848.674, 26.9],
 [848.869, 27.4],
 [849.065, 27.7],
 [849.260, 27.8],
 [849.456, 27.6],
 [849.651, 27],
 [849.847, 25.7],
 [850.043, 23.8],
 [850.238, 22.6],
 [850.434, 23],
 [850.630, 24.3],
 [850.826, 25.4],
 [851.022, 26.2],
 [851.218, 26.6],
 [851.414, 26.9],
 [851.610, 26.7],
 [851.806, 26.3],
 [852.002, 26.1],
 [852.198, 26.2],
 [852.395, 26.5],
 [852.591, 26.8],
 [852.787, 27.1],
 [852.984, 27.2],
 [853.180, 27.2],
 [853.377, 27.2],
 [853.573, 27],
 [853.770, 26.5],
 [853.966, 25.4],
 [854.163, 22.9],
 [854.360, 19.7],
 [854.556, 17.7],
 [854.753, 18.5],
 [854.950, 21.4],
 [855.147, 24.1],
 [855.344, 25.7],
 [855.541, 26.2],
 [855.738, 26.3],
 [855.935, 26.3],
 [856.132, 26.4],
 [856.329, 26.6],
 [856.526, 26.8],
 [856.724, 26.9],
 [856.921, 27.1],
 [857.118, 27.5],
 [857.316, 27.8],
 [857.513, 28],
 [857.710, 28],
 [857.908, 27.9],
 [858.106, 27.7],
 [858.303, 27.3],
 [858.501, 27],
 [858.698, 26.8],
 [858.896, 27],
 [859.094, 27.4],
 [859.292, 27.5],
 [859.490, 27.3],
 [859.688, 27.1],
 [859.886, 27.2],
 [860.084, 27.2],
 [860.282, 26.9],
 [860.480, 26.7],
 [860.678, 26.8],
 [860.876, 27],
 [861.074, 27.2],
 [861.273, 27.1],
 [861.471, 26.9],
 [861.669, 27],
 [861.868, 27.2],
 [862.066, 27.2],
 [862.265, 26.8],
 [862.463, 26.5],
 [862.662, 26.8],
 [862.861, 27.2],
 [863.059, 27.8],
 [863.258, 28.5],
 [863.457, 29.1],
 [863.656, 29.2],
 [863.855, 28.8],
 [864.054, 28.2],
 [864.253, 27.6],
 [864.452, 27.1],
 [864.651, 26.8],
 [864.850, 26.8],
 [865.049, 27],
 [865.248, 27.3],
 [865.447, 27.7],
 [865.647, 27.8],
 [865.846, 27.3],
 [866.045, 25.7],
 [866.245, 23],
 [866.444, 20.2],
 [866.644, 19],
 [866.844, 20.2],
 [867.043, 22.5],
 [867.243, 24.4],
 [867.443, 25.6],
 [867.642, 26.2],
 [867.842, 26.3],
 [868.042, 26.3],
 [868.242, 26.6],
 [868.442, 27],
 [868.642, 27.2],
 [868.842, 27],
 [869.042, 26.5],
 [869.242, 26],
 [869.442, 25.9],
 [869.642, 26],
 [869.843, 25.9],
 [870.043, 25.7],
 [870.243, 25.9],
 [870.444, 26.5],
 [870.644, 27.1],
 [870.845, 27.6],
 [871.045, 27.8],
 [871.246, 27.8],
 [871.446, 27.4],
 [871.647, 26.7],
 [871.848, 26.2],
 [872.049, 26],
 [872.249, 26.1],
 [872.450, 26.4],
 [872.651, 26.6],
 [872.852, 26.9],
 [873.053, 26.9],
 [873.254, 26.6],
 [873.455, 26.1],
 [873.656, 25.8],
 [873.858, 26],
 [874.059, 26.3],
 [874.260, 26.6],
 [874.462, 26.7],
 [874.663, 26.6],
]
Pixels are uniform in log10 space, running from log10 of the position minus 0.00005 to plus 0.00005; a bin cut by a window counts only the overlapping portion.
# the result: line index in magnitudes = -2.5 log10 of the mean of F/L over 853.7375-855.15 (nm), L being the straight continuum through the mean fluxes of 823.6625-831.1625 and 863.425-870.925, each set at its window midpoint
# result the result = 0.23 mag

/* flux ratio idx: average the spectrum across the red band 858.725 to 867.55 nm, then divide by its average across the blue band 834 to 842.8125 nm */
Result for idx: 0.94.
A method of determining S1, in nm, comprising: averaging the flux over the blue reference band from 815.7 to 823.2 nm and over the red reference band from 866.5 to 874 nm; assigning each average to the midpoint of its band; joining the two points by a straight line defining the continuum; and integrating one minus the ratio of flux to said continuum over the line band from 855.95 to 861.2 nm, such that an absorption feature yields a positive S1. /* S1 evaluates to -0.13 nm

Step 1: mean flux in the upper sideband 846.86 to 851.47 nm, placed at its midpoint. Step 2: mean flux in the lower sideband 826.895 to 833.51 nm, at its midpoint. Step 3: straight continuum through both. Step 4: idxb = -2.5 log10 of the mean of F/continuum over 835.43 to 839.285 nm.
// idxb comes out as 0.01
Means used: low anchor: 28.9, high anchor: 26.3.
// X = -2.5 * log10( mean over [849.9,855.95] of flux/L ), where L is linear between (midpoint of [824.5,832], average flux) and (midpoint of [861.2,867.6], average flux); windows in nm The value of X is 0.09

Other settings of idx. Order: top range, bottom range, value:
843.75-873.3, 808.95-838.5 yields 0.92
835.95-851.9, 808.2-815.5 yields 0.94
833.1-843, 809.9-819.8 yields 0.97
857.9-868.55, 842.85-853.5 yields 0.99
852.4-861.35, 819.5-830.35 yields 0.91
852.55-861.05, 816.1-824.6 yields 0.91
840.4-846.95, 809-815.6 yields 0.96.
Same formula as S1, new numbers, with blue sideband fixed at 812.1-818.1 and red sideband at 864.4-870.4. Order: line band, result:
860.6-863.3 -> -0.13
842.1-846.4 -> -0.10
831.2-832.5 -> -0.07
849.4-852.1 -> 0.11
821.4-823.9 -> -0.03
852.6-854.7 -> 0.13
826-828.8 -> -0.08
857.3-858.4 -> -0.07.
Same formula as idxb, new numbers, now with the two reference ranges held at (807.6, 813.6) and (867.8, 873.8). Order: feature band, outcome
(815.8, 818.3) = 0.02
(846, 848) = 0.01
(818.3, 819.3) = 0.01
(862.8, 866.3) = -0.02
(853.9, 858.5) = 0.08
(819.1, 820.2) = -0.02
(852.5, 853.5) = 0.01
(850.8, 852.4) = 0.04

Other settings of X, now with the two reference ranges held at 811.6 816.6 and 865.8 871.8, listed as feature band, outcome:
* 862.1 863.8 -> -0.07 mag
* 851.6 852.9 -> 0.00 mag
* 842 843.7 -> -0.01 mag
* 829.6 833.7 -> -0.03 mag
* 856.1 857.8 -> -0.04 mag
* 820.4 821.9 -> 0.02 mag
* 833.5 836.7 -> -0.03 mag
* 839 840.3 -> -0.02 mag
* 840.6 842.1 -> -0.04 mag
